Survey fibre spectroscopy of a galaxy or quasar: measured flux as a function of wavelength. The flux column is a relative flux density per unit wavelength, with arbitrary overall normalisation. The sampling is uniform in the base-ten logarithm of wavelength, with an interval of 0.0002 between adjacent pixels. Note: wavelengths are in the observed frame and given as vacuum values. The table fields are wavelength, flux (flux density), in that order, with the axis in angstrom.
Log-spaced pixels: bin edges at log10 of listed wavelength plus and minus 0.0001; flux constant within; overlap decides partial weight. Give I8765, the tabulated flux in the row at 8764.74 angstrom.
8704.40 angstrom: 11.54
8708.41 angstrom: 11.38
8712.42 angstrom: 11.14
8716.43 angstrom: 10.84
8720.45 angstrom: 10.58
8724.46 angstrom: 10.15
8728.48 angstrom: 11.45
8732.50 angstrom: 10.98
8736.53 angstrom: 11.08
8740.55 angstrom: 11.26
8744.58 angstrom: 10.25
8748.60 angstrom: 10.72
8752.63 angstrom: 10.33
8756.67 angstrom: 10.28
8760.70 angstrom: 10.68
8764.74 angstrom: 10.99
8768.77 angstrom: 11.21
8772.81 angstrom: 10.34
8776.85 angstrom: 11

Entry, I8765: 10.99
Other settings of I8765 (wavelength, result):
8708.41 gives 11.38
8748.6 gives 10.72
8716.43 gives 10.84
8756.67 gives 10.28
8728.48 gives 11.45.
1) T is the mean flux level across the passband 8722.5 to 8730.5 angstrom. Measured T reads 10.8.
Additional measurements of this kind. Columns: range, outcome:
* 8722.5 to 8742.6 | 11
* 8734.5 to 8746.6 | 10.9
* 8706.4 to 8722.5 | 11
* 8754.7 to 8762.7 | 10.5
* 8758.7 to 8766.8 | 10.8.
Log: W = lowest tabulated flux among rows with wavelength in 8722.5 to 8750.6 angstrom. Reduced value 10.15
